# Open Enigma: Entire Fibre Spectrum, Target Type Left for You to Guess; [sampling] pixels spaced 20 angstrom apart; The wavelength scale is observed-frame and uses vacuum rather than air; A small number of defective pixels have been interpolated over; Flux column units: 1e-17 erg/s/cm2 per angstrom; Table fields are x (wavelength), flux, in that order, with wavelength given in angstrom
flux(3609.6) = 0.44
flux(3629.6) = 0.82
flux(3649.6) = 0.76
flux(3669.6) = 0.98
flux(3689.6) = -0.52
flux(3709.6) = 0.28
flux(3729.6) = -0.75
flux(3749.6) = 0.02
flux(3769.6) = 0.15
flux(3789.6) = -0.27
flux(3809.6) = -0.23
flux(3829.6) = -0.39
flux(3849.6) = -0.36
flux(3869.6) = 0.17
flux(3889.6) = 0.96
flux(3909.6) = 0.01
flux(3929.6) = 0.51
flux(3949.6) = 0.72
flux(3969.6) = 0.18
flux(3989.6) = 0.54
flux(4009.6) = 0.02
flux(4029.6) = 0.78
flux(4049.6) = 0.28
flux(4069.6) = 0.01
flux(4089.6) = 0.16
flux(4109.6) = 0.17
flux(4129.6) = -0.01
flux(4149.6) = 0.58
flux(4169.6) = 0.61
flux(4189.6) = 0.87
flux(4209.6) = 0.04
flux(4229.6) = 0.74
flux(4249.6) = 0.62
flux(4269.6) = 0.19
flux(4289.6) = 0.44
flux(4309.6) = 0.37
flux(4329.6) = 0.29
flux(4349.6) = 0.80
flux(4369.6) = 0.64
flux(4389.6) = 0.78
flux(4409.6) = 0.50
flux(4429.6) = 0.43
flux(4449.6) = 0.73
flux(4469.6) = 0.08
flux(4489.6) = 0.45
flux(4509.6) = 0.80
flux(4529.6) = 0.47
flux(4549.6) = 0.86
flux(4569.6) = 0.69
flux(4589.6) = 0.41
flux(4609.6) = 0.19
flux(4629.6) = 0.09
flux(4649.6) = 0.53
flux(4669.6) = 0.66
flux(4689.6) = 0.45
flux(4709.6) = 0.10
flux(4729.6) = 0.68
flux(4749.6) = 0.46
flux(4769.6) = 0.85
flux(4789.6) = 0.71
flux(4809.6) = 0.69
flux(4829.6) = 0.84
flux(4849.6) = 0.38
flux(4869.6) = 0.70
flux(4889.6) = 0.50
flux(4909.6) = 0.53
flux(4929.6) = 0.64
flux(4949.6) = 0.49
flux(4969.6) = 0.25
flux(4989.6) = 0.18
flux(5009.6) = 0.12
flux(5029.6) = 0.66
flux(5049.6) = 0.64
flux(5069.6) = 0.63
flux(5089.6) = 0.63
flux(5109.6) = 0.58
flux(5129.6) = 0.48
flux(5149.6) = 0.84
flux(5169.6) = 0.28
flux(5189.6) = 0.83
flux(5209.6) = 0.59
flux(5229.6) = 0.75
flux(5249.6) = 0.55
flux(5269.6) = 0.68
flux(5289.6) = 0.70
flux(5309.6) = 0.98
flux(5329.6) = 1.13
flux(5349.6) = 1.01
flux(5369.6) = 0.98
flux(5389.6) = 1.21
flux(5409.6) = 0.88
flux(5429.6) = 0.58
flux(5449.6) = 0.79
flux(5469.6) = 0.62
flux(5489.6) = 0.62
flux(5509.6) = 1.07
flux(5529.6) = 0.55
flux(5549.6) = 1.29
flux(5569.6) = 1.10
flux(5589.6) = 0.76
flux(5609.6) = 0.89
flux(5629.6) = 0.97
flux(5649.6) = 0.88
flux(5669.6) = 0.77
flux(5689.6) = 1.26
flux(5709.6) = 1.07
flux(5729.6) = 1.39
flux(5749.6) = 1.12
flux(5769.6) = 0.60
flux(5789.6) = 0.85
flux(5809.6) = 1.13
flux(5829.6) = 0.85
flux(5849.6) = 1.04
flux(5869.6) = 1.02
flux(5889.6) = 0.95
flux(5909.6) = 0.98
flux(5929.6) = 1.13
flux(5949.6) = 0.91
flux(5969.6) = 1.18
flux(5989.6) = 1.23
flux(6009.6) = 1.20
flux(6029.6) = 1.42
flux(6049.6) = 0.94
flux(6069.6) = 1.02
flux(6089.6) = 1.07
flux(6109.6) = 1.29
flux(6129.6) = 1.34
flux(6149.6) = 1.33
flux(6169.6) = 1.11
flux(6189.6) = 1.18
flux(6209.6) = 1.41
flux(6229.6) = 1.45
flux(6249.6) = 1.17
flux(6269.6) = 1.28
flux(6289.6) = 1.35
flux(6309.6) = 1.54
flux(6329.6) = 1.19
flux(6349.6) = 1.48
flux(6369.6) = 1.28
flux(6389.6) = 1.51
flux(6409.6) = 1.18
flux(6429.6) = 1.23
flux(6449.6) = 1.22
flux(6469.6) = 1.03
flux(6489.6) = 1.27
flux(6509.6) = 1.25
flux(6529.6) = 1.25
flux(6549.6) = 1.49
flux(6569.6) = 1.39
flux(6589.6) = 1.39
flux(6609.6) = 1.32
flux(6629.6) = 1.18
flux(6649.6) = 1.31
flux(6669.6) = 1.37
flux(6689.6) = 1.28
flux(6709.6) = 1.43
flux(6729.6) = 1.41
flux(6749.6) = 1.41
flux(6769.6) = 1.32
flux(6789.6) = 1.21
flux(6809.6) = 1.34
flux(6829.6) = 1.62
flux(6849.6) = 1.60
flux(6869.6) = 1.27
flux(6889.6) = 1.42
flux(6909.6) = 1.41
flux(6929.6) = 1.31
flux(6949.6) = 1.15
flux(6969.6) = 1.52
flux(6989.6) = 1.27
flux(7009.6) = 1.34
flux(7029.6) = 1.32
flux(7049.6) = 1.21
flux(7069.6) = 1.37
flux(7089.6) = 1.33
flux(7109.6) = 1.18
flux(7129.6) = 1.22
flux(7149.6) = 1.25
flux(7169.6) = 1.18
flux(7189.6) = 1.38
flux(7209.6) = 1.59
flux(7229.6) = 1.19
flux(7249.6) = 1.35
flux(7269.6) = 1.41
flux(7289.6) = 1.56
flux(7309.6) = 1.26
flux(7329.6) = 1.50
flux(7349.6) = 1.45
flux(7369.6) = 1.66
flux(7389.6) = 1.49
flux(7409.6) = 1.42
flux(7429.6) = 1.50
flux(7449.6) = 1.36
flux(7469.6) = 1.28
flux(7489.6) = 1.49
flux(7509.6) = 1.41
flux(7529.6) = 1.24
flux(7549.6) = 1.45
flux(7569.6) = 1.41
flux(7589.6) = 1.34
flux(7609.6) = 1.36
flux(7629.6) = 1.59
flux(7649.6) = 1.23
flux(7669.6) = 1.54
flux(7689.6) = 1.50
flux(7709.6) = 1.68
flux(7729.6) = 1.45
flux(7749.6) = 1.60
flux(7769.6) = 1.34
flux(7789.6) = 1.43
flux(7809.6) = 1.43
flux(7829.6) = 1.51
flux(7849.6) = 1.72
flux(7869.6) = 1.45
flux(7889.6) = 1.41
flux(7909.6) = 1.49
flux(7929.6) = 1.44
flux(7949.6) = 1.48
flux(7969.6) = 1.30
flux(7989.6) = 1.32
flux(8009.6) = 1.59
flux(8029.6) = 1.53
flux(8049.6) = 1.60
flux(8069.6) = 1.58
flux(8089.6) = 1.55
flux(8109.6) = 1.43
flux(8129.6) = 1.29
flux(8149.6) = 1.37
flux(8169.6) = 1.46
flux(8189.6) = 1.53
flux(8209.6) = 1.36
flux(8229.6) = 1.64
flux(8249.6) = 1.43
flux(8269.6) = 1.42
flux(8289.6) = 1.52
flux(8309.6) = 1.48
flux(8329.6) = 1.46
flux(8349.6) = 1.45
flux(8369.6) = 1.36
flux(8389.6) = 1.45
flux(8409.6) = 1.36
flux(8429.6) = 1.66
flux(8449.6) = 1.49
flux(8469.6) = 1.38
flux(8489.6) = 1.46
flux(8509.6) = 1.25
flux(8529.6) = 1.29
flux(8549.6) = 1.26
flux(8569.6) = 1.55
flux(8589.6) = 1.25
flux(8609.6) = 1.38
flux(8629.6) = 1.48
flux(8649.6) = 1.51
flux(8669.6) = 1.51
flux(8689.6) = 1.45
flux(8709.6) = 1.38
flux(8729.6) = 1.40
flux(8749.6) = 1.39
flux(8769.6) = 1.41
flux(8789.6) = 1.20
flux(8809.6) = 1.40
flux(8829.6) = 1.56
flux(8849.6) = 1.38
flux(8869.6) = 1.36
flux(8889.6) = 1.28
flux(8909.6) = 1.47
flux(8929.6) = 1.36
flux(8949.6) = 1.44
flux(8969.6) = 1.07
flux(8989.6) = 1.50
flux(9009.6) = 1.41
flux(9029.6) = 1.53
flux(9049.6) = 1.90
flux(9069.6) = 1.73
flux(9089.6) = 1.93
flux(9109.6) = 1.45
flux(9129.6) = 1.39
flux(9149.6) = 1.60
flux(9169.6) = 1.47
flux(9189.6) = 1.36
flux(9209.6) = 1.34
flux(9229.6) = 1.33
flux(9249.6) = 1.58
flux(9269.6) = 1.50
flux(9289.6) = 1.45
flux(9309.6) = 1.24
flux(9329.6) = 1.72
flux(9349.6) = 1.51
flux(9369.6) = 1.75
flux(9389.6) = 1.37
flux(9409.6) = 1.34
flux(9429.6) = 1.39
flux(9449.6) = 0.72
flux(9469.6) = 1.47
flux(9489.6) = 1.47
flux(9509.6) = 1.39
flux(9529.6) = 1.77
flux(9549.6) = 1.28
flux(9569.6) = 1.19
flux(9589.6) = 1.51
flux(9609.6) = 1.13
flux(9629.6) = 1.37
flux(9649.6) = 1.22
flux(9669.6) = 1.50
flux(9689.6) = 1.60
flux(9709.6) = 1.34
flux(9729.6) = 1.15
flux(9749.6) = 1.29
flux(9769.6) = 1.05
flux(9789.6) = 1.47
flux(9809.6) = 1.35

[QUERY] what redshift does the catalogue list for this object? 0.38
